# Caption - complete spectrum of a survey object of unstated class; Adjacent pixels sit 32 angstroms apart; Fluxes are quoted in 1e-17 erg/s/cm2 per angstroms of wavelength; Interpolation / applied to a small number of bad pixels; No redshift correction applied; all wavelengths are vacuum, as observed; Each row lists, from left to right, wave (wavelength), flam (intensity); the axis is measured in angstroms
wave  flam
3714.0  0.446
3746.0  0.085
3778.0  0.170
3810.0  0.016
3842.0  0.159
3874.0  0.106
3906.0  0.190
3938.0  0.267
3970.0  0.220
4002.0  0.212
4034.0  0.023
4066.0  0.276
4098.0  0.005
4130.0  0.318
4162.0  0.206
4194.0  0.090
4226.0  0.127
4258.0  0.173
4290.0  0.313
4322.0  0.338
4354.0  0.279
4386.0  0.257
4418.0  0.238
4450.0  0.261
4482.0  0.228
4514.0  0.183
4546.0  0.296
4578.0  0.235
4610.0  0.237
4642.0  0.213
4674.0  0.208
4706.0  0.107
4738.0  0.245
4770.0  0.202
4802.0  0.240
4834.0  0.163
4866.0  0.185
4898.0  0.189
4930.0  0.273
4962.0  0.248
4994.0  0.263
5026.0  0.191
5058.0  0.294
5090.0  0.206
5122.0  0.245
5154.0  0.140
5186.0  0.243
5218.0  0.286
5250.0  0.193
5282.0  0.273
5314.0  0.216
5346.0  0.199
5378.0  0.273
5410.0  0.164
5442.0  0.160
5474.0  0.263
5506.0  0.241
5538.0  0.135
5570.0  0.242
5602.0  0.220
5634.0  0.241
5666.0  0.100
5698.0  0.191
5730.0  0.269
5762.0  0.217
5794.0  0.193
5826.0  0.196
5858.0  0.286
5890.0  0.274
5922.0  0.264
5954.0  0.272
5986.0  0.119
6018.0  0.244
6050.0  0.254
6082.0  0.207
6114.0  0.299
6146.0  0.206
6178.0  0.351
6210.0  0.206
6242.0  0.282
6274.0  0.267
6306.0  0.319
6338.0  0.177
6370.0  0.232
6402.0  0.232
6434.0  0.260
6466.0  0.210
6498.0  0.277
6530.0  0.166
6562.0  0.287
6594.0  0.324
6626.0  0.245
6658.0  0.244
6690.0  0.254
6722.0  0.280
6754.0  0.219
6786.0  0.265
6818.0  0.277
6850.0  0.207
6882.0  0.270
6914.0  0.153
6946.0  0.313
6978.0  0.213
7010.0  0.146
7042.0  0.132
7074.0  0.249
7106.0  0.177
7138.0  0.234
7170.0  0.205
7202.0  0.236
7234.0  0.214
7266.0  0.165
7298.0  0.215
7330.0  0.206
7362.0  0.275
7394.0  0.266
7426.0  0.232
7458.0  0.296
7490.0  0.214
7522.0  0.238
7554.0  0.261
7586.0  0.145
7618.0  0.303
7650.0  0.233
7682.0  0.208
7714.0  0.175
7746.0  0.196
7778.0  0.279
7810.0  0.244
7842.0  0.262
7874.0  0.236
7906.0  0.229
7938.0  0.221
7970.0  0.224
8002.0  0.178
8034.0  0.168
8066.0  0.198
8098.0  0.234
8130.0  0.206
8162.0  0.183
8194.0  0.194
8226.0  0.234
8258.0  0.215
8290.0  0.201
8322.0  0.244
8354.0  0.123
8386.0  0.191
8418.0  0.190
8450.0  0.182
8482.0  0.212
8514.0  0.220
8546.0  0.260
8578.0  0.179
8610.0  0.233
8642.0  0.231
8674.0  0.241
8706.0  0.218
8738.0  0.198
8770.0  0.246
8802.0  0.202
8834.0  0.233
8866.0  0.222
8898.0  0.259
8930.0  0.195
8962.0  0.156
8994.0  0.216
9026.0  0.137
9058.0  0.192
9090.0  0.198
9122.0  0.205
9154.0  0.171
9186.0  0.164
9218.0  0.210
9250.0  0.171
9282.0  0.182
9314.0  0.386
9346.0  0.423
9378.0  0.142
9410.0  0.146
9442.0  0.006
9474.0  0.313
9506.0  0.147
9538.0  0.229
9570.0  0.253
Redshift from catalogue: 1.507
